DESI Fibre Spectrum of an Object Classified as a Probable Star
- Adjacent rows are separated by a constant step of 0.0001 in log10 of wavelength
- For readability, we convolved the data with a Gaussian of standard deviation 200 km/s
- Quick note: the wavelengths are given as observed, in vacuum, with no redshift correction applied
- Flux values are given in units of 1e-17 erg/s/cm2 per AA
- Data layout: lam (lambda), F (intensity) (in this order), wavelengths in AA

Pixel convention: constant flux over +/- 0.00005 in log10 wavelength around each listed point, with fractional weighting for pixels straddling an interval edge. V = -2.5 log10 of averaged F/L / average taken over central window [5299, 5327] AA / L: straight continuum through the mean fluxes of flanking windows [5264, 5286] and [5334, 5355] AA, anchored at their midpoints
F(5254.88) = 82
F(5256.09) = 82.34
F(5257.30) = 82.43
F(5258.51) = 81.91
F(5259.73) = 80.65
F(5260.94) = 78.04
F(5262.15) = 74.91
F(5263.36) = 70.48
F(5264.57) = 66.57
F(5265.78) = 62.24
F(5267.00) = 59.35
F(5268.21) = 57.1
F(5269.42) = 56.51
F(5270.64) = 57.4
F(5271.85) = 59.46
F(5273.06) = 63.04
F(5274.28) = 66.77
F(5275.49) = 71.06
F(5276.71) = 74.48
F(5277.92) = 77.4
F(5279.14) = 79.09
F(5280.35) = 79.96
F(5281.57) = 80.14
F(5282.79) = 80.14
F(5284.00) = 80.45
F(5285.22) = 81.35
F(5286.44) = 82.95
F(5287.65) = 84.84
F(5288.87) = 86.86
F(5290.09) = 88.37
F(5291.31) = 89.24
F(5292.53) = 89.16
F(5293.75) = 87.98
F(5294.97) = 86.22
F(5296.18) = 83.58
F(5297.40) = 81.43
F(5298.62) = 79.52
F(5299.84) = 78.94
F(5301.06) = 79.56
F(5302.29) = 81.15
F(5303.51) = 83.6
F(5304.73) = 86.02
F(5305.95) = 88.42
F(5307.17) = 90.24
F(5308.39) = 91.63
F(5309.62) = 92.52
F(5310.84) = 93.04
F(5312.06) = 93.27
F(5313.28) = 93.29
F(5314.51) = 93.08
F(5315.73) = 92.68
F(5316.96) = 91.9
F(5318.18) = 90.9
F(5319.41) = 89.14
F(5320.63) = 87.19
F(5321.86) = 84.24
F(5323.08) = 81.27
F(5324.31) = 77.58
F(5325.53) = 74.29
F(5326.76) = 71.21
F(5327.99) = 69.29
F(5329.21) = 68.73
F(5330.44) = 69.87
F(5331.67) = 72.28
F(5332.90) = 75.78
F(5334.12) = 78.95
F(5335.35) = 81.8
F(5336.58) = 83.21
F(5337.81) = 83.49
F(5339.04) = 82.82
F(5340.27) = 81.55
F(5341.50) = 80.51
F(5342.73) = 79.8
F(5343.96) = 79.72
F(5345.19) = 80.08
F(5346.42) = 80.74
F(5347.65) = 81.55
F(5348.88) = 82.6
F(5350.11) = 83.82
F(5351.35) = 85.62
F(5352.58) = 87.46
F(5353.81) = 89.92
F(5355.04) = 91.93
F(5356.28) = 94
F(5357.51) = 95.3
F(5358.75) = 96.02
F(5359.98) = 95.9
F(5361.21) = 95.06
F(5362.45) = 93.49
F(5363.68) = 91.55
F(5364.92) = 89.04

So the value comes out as -0.13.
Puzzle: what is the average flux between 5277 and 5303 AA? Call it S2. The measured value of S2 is 82.7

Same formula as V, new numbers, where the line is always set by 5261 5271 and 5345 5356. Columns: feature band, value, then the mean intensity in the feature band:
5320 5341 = 0.03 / 77.9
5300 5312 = -0.18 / 87.3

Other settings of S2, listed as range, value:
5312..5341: 81.8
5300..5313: 87.8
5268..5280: 66.9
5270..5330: 81.9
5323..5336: 74.4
